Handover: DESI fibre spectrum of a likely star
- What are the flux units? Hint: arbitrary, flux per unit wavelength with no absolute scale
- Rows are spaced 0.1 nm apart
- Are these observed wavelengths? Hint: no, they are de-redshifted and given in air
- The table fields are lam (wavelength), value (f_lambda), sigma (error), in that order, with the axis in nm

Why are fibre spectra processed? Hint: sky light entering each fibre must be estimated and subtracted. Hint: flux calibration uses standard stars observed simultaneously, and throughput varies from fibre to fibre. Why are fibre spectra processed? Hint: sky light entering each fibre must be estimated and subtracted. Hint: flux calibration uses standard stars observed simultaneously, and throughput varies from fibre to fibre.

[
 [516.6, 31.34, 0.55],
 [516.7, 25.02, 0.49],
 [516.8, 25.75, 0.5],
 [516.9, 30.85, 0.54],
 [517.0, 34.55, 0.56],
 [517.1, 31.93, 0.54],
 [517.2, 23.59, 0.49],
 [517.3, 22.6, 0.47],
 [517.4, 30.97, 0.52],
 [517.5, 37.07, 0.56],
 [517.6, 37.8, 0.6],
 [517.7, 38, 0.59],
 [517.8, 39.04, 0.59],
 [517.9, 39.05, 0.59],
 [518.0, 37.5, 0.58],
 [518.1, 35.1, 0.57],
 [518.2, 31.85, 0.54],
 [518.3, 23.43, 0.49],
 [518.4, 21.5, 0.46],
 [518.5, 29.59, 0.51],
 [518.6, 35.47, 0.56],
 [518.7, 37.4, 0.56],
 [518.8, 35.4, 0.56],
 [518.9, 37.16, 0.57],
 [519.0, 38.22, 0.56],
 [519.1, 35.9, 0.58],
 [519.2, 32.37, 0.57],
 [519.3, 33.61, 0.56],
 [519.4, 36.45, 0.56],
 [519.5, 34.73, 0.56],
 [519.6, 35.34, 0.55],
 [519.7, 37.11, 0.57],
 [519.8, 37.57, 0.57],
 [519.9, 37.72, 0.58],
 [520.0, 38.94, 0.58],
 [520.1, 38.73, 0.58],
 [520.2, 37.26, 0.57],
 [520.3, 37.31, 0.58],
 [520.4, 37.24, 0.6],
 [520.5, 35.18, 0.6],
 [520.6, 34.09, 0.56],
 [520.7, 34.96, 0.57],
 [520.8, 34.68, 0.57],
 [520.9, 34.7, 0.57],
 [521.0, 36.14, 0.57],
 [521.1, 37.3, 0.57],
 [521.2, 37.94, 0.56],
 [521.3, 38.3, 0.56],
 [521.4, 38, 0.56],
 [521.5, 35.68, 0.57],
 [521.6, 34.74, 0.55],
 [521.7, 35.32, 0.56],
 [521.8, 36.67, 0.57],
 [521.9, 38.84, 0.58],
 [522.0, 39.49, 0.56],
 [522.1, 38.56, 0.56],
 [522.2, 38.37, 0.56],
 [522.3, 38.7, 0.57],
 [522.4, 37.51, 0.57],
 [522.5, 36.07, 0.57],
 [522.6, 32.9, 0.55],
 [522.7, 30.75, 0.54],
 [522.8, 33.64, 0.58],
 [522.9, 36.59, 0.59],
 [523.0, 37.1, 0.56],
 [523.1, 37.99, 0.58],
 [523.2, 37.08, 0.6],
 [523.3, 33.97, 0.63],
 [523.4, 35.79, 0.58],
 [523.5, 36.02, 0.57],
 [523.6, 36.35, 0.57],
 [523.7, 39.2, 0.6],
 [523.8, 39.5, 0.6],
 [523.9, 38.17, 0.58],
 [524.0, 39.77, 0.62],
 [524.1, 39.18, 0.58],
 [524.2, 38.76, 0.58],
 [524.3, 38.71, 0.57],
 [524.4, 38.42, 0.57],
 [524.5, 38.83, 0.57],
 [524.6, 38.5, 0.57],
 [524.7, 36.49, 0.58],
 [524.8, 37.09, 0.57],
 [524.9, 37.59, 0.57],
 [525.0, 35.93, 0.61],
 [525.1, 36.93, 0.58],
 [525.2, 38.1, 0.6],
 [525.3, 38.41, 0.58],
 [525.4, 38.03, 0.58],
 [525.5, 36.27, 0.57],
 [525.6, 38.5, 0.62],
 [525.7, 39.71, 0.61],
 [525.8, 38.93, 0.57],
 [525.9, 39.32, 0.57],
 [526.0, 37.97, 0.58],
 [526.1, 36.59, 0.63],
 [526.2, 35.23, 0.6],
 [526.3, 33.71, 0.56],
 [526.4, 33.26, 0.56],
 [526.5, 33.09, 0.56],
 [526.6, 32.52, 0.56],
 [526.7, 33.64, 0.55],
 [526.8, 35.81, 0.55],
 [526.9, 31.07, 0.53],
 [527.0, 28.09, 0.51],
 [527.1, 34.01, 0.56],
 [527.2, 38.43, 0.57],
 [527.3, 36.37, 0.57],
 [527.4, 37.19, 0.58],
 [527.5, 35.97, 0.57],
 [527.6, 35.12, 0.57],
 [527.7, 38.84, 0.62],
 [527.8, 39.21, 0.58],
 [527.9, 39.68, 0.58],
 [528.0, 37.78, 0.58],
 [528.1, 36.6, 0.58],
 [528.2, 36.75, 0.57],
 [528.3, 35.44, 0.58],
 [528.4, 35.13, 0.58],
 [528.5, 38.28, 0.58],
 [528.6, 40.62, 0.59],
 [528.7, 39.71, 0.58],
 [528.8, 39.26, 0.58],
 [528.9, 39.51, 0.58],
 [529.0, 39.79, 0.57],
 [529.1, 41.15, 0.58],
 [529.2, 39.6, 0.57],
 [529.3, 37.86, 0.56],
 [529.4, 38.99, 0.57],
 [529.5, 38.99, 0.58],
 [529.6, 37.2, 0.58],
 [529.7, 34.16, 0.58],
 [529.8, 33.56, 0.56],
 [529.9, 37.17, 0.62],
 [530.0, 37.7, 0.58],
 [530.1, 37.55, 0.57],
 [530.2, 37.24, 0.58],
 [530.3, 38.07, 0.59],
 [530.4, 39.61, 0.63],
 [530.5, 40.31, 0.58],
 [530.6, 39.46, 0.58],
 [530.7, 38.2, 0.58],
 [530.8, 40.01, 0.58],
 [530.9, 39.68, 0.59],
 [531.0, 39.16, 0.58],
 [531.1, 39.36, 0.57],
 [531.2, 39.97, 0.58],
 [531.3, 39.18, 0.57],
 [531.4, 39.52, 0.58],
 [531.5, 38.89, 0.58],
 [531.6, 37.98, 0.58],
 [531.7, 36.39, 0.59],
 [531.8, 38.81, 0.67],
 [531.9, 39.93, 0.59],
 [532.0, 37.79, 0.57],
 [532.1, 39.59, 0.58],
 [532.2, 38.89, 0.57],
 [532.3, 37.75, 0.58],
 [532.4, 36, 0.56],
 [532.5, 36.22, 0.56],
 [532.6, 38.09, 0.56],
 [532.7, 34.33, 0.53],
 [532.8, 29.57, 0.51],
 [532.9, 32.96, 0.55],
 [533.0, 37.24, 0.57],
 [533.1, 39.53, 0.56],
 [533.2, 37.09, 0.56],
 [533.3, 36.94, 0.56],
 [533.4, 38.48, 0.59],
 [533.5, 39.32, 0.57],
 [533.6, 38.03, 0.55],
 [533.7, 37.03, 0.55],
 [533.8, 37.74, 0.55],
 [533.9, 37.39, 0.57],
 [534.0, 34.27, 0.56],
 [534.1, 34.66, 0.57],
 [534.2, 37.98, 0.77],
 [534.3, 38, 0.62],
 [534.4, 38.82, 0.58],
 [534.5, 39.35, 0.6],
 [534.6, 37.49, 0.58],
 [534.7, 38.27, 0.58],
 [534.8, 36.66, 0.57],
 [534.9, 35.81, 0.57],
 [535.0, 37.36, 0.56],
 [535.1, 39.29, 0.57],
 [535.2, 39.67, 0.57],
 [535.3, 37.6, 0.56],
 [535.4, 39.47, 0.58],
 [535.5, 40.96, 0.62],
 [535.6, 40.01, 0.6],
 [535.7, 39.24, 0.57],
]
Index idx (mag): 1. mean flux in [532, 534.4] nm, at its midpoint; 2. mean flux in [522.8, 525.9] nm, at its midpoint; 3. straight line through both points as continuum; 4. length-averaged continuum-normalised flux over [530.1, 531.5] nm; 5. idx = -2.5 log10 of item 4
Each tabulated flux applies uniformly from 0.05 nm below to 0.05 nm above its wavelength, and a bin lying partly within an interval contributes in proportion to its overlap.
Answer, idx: -0.06 mag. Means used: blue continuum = 37.7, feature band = 39.1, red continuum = 36.9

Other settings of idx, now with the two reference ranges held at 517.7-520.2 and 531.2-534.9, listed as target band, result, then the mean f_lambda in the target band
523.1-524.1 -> -0.047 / 37.4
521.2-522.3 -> -0.058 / 37.5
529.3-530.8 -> -0.026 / 37.8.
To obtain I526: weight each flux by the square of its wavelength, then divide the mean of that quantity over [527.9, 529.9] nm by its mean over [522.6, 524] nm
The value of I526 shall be 1.1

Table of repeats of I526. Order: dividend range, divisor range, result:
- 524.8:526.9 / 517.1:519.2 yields 1.13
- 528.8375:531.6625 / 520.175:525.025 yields 1.08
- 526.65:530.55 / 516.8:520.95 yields 1.12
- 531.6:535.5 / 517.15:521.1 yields 1.14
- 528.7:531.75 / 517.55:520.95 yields 1.14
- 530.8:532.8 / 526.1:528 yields 1.10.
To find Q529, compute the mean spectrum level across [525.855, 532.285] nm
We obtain 37.4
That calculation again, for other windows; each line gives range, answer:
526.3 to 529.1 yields 36.4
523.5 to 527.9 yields 36.8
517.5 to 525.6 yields 36.4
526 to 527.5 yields 34.4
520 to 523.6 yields 36.4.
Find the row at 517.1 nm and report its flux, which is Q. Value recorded 31.93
